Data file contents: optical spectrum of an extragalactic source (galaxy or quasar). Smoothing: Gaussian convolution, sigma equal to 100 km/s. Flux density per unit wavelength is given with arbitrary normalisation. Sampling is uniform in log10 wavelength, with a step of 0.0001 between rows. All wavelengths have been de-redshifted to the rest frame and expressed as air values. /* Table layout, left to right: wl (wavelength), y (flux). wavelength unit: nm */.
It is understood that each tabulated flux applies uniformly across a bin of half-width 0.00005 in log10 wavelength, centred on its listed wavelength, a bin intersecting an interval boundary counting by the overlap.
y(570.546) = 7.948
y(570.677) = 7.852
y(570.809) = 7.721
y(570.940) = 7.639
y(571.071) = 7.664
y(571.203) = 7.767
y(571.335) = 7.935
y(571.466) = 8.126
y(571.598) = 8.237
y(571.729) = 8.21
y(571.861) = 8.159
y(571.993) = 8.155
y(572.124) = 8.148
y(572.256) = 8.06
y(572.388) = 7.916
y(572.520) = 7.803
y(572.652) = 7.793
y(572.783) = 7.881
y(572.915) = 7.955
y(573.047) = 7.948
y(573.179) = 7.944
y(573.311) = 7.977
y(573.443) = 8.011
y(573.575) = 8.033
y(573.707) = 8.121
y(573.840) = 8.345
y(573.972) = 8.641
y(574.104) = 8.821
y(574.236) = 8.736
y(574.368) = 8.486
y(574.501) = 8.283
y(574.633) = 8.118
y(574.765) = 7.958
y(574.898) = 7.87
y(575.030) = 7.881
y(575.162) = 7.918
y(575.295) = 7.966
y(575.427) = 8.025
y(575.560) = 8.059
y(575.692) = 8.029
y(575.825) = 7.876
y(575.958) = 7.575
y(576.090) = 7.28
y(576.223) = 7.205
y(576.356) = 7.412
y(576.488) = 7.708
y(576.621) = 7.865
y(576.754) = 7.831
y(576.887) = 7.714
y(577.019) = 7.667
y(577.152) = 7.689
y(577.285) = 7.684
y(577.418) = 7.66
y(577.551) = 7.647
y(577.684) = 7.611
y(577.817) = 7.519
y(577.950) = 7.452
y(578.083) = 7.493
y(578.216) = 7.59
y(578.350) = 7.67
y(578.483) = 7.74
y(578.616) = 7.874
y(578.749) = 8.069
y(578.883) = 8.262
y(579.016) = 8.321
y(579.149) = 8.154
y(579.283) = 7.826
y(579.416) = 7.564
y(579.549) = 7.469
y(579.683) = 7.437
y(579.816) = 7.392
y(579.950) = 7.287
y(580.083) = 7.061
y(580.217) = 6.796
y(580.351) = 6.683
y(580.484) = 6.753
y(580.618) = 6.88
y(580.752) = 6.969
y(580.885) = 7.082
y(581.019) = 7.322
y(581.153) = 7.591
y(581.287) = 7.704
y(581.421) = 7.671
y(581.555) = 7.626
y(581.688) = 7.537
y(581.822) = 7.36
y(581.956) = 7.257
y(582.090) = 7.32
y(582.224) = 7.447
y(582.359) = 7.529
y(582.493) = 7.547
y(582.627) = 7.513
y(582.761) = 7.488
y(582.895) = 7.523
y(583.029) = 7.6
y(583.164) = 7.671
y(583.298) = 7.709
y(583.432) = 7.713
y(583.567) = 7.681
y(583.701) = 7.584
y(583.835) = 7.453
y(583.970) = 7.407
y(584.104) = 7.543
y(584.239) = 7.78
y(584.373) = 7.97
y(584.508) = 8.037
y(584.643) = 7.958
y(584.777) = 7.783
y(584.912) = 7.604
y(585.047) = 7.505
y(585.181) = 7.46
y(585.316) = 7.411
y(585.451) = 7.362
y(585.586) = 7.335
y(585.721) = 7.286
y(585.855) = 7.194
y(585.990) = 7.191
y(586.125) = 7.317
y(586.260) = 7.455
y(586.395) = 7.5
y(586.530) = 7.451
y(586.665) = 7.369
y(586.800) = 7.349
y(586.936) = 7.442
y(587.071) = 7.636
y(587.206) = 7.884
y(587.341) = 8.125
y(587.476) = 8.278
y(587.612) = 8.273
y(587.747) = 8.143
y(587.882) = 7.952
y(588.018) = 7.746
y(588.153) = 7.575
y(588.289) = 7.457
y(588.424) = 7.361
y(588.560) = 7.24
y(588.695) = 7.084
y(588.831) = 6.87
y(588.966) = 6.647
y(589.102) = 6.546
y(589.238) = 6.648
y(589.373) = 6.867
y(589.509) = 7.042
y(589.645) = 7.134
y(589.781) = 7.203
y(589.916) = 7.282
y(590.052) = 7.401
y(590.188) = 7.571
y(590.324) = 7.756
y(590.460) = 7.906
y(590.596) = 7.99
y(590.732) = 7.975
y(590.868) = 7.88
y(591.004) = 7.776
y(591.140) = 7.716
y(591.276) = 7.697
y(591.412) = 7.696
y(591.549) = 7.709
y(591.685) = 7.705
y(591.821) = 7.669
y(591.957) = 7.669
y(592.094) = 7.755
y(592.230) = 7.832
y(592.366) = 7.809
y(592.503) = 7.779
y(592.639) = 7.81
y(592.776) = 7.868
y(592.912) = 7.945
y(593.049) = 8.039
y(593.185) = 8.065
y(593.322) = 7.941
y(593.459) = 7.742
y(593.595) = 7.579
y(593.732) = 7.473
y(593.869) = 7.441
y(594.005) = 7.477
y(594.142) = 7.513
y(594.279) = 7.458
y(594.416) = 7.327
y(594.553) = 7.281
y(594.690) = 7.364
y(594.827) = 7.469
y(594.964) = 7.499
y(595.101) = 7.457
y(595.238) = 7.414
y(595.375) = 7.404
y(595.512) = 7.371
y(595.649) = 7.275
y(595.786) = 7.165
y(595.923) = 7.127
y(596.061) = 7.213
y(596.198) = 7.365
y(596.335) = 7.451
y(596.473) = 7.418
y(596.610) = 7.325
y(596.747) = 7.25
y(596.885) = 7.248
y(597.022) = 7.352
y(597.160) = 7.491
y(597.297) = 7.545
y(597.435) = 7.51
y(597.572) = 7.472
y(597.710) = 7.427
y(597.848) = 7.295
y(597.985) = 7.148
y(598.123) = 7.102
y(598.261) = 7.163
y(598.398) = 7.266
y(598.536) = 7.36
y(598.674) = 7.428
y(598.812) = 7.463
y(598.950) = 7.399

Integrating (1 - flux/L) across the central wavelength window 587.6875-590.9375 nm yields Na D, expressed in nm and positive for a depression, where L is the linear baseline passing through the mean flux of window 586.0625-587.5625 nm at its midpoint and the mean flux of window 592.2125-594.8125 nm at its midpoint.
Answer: 0.11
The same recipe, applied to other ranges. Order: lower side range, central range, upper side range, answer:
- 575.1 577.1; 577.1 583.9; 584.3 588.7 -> 0.15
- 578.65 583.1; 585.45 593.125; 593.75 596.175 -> -0.15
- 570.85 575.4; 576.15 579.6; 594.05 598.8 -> 0.09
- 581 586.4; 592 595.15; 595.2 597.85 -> -0.11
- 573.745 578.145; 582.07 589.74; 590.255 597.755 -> 0.22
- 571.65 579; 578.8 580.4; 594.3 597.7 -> 0.06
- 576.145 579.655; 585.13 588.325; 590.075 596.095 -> 0.03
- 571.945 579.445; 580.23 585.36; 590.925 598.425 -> 0.18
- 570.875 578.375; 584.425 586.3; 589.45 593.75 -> 0.07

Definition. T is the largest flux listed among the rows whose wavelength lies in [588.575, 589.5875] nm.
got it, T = 7.084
